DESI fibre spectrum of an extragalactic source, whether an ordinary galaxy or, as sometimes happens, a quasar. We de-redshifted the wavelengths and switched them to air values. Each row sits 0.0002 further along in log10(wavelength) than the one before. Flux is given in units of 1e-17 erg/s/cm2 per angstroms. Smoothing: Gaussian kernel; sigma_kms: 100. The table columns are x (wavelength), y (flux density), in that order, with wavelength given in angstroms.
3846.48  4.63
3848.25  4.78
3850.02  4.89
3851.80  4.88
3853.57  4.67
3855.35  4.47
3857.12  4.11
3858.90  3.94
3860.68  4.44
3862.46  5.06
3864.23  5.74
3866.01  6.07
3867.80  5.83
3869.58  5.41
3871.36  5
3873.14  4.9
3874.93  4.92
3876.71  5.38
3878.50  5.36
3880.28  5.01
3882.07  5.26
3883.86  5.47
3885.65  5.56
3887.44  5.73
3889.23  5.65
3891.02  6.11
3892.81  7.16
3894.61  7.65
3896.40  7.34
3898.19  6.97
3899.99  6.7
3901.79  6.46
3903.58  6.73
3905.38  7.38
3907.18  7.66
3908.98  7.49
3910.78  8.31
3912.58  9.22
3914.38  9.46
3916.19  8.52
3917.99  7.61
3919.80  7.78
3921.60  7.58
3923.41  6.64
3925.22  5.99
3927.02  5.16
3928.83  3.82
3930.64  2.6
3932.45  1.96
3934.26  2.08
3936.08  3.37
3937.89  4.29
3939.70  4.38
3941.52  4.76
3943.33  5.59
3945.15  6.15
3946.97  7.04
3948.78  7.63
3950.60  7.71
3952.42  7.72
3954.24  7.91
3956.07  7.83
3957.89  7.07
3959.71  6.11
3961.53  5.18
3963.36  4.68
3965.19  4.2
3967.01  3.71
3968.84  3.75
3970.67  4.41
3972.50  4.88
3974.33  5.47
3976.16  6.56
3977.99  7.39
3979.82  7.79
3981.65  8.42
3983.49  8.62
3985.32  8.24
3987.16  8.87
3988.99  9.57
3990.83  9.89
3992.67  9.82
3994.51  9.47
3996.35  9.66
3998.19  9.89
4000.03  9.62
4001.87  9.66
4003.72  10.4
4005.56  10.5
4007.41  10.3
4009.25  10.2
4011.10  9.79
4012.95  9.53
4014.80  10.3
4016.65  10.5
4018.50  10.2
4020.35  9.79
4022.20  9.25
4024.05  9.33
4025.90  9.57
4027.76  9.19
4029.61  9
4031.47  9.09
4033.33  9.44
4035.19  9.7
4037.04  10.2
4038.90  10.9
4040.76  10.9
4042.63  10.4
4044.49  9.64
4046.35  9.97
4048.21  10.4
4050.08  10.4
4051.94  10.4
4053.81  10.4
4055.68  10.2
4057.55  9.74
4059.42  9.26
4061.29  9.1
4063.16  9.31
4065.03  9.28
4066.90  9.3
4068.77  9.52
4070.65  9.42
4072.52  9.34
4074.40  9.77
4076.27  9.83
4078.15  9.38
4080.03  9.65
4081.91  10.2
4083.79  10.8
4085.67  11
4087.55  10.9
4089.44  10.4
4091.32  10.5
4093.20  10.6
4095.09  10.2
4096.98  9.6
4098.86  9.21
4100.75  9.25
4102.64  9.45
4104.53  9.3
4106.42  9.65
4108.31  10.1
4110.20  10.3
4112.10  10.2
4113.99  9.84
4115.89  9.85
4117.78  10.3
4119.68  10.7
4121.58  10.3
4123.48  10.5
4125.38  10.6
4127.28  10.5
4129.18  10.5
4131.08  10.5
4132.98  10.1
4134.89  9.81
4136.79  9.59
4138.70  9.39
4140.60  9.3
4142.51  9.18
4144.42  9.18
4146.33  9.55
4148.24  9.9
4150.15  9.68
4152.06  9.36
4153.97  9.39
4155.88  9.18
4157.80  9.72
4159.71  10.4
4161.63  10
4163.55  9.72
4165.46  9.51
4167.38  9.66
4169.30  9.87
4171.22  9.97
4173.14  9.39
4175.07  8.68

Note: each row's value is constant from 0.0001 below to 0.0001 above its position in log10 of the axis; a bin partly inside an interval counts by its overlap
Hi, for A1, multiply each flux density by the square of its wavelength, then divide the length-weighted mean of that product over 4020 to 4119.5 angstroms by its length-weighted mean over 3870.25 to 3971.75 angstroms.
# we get 1.77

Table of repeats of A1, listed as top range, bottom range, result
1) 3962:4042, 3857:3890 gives 1.77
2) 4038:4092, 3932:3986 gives 1.80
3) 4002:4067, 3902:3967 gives 1.68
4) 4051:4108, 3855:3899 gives 1.96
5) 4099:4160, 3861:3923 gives 1.69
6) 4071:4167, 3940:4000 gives 1.51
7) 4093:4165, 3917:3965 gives 1.90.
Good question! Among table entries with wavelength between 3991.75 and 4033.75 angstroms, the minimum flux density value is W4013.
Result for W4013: 9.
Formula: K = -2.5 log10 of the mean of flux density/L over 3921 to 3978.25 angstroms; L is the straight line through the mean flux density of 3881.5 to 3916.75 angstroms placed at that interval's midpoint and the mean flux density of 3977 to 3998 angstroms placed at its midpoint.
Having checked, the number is 0.44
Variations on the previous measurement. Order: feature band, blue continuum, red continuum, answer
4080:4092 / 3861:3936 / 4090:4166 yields -0.15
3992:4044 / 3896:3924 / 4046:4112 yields -0.09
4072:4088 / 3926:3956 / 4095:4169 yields -0.18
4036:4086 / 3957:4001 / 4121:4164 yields -0.17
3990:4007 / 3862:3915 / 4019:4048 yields -0.11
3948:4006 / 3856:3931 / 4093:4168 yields -0.01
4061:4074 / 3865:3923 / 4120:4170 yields -0.06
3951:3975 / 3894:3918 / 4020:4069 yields 0.45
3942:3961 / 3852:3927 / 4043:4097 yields 0.08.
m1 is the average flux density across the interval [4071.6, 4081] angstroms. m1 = 9.59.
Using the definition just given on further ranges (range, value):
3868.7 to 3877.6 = 5.12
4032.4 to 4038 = 9.79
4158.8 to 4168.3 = 9.86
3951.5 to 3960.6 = 7.33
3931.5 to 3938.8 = 2.93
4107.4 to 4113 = 10.2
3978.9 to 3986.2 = 8.27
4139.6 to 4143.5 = 9.25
